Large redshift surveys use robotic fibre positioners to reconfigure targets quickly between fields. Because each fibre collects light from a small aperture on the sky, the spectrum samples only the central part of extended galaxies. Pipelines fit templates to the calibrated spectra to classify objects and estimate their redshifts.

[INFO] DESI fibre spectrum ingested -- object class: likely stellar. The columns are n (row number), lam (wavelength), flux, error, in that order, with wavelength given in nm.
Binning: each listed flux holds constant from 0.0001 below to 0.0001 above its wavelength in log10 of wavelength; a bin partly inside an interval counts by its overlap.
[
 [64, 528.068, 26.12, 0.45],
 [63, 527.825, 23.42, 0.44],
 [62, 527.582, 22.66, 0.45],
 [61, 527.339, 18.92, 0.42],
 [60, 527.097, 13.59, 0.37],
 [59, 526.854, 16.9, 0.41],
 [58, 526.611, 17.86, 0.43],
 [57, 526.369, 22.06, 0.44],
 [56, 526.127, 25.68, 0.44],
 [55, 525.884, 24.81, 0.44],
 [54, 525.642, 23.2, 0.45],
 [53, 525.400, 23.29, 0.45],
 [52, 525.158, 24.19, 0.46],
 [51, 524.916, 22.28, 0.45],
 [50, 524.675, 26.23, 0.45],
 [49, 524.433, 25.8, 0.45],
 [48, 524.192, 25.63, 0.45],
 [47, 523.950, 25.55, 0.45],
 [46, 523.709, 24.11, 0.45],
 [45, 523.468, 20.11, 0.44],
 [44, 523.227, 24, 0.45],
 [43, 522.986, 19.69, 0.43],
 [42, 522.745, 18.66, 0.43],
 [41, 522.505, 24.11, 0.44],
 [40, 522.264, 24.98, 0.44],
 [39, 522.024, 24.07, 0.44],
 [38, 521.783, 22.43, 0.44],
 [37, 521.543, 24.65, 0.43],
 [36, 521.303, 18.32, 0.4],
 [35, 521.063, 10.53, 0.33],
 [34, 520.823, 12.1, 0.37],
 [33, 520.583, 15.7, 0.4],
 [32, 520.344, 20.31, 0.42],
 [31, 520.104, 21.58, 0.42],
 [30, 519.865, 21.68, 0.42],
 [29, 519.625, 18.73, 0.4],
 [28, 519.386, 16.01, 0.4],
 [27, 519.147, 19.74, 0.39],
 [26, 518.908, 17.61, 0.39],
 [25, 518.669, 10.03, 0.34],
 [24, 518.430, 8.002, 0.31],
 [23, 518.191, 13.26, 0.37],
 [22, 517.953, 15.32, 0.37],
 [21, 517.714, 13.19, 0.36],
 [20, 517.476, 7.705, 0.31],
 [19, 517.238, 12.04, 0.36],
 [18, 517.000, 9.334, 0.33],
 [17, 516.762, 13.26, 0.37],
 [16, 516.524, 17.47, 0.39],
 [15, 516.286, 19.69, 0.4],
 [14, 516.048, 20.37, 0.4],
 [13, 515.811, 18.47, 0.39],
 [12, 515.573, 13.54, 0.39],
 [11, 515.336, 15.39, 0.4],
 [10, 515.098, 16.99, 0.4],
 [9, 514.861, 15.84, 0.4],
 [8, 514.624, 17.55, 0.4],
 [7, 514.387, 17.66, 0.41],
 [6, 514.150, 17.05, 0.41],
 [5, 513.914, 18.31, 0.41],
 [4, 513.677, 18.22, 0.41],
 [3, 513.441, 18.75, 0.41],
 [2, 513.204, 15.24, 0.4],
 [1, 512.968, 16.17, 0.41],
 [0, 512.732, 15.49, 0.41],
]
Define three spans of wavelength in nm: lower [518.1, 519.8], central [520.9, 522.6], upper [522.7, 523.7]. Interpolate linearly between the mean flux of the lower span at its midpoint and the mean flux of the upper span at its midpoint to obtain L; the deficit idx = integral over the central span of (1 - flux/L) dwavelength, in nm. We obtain -0.165 nm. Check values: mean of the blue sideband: 15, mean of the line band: 21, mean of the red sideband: 21.1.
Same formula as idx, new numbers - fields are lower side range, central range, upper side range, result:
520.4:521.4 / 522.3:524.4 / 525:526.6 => -0.45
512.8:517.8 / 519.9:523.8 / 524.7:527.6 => -0.23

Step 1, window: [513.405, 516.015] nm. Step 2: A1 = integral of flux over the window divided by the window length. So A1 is 17.1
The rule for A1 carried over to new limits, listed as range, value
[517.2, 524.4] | 18.5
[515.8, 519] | 13.8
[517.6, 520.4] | 16.2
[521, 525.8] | 22.8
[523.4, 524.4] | 24.2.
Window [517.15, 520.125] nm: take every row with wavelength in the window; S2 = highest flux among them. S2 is 21.68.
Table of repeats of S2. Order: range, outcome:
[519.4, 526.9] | 26.23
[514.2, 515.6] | 17.66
